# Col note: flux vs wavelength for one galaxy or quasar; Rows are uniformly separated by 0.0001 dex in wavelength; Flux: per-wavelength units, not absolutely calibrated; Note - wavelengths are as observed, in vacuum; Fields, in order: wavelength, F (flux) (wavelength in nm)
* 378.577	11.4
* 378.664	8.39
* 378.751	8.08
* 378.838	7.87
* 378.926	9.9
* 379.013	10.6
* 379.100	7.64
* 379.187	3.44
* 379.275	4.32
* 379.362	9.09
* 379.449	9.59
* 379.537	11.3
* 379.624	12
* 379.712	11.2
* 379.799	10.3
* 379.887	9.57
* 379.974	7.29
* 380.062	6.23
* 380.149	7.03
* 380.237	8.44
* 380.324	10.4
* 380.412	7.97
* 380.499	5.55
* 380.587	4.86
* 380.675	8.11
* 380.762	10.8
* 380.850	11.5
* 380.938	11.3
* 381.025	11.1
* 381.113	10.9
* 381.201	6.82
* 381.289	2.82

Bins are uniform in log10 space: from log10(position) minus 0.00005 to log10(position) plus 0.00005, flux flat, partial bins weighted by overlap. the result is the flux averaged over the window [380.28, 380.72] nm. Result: 7.41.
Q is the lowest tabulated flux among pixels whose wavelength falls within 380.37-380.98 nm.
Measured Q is 4.86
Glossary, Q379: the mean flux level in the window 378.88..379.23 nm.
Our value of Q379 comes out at 7.9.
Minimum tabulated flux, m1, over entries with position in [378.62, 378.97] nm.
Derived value 7.87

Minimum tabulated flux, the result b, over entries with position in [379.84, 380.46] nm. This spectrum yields 6.23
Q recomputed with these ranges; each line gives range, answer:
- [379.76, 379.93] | 9.57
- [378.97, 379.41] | 3.44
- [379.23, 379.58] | 4.32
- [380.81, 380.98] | 11.3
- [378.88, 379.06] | 9.9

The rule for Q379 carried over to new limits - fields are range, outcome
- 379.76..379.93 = 9.89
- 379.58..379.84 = 11.2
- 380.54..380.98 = 9.27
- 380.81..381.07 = 11.3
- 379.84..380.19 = 7.55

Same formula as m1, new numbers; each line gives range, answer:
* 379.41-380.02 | 7.29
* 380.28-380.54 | 5.55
